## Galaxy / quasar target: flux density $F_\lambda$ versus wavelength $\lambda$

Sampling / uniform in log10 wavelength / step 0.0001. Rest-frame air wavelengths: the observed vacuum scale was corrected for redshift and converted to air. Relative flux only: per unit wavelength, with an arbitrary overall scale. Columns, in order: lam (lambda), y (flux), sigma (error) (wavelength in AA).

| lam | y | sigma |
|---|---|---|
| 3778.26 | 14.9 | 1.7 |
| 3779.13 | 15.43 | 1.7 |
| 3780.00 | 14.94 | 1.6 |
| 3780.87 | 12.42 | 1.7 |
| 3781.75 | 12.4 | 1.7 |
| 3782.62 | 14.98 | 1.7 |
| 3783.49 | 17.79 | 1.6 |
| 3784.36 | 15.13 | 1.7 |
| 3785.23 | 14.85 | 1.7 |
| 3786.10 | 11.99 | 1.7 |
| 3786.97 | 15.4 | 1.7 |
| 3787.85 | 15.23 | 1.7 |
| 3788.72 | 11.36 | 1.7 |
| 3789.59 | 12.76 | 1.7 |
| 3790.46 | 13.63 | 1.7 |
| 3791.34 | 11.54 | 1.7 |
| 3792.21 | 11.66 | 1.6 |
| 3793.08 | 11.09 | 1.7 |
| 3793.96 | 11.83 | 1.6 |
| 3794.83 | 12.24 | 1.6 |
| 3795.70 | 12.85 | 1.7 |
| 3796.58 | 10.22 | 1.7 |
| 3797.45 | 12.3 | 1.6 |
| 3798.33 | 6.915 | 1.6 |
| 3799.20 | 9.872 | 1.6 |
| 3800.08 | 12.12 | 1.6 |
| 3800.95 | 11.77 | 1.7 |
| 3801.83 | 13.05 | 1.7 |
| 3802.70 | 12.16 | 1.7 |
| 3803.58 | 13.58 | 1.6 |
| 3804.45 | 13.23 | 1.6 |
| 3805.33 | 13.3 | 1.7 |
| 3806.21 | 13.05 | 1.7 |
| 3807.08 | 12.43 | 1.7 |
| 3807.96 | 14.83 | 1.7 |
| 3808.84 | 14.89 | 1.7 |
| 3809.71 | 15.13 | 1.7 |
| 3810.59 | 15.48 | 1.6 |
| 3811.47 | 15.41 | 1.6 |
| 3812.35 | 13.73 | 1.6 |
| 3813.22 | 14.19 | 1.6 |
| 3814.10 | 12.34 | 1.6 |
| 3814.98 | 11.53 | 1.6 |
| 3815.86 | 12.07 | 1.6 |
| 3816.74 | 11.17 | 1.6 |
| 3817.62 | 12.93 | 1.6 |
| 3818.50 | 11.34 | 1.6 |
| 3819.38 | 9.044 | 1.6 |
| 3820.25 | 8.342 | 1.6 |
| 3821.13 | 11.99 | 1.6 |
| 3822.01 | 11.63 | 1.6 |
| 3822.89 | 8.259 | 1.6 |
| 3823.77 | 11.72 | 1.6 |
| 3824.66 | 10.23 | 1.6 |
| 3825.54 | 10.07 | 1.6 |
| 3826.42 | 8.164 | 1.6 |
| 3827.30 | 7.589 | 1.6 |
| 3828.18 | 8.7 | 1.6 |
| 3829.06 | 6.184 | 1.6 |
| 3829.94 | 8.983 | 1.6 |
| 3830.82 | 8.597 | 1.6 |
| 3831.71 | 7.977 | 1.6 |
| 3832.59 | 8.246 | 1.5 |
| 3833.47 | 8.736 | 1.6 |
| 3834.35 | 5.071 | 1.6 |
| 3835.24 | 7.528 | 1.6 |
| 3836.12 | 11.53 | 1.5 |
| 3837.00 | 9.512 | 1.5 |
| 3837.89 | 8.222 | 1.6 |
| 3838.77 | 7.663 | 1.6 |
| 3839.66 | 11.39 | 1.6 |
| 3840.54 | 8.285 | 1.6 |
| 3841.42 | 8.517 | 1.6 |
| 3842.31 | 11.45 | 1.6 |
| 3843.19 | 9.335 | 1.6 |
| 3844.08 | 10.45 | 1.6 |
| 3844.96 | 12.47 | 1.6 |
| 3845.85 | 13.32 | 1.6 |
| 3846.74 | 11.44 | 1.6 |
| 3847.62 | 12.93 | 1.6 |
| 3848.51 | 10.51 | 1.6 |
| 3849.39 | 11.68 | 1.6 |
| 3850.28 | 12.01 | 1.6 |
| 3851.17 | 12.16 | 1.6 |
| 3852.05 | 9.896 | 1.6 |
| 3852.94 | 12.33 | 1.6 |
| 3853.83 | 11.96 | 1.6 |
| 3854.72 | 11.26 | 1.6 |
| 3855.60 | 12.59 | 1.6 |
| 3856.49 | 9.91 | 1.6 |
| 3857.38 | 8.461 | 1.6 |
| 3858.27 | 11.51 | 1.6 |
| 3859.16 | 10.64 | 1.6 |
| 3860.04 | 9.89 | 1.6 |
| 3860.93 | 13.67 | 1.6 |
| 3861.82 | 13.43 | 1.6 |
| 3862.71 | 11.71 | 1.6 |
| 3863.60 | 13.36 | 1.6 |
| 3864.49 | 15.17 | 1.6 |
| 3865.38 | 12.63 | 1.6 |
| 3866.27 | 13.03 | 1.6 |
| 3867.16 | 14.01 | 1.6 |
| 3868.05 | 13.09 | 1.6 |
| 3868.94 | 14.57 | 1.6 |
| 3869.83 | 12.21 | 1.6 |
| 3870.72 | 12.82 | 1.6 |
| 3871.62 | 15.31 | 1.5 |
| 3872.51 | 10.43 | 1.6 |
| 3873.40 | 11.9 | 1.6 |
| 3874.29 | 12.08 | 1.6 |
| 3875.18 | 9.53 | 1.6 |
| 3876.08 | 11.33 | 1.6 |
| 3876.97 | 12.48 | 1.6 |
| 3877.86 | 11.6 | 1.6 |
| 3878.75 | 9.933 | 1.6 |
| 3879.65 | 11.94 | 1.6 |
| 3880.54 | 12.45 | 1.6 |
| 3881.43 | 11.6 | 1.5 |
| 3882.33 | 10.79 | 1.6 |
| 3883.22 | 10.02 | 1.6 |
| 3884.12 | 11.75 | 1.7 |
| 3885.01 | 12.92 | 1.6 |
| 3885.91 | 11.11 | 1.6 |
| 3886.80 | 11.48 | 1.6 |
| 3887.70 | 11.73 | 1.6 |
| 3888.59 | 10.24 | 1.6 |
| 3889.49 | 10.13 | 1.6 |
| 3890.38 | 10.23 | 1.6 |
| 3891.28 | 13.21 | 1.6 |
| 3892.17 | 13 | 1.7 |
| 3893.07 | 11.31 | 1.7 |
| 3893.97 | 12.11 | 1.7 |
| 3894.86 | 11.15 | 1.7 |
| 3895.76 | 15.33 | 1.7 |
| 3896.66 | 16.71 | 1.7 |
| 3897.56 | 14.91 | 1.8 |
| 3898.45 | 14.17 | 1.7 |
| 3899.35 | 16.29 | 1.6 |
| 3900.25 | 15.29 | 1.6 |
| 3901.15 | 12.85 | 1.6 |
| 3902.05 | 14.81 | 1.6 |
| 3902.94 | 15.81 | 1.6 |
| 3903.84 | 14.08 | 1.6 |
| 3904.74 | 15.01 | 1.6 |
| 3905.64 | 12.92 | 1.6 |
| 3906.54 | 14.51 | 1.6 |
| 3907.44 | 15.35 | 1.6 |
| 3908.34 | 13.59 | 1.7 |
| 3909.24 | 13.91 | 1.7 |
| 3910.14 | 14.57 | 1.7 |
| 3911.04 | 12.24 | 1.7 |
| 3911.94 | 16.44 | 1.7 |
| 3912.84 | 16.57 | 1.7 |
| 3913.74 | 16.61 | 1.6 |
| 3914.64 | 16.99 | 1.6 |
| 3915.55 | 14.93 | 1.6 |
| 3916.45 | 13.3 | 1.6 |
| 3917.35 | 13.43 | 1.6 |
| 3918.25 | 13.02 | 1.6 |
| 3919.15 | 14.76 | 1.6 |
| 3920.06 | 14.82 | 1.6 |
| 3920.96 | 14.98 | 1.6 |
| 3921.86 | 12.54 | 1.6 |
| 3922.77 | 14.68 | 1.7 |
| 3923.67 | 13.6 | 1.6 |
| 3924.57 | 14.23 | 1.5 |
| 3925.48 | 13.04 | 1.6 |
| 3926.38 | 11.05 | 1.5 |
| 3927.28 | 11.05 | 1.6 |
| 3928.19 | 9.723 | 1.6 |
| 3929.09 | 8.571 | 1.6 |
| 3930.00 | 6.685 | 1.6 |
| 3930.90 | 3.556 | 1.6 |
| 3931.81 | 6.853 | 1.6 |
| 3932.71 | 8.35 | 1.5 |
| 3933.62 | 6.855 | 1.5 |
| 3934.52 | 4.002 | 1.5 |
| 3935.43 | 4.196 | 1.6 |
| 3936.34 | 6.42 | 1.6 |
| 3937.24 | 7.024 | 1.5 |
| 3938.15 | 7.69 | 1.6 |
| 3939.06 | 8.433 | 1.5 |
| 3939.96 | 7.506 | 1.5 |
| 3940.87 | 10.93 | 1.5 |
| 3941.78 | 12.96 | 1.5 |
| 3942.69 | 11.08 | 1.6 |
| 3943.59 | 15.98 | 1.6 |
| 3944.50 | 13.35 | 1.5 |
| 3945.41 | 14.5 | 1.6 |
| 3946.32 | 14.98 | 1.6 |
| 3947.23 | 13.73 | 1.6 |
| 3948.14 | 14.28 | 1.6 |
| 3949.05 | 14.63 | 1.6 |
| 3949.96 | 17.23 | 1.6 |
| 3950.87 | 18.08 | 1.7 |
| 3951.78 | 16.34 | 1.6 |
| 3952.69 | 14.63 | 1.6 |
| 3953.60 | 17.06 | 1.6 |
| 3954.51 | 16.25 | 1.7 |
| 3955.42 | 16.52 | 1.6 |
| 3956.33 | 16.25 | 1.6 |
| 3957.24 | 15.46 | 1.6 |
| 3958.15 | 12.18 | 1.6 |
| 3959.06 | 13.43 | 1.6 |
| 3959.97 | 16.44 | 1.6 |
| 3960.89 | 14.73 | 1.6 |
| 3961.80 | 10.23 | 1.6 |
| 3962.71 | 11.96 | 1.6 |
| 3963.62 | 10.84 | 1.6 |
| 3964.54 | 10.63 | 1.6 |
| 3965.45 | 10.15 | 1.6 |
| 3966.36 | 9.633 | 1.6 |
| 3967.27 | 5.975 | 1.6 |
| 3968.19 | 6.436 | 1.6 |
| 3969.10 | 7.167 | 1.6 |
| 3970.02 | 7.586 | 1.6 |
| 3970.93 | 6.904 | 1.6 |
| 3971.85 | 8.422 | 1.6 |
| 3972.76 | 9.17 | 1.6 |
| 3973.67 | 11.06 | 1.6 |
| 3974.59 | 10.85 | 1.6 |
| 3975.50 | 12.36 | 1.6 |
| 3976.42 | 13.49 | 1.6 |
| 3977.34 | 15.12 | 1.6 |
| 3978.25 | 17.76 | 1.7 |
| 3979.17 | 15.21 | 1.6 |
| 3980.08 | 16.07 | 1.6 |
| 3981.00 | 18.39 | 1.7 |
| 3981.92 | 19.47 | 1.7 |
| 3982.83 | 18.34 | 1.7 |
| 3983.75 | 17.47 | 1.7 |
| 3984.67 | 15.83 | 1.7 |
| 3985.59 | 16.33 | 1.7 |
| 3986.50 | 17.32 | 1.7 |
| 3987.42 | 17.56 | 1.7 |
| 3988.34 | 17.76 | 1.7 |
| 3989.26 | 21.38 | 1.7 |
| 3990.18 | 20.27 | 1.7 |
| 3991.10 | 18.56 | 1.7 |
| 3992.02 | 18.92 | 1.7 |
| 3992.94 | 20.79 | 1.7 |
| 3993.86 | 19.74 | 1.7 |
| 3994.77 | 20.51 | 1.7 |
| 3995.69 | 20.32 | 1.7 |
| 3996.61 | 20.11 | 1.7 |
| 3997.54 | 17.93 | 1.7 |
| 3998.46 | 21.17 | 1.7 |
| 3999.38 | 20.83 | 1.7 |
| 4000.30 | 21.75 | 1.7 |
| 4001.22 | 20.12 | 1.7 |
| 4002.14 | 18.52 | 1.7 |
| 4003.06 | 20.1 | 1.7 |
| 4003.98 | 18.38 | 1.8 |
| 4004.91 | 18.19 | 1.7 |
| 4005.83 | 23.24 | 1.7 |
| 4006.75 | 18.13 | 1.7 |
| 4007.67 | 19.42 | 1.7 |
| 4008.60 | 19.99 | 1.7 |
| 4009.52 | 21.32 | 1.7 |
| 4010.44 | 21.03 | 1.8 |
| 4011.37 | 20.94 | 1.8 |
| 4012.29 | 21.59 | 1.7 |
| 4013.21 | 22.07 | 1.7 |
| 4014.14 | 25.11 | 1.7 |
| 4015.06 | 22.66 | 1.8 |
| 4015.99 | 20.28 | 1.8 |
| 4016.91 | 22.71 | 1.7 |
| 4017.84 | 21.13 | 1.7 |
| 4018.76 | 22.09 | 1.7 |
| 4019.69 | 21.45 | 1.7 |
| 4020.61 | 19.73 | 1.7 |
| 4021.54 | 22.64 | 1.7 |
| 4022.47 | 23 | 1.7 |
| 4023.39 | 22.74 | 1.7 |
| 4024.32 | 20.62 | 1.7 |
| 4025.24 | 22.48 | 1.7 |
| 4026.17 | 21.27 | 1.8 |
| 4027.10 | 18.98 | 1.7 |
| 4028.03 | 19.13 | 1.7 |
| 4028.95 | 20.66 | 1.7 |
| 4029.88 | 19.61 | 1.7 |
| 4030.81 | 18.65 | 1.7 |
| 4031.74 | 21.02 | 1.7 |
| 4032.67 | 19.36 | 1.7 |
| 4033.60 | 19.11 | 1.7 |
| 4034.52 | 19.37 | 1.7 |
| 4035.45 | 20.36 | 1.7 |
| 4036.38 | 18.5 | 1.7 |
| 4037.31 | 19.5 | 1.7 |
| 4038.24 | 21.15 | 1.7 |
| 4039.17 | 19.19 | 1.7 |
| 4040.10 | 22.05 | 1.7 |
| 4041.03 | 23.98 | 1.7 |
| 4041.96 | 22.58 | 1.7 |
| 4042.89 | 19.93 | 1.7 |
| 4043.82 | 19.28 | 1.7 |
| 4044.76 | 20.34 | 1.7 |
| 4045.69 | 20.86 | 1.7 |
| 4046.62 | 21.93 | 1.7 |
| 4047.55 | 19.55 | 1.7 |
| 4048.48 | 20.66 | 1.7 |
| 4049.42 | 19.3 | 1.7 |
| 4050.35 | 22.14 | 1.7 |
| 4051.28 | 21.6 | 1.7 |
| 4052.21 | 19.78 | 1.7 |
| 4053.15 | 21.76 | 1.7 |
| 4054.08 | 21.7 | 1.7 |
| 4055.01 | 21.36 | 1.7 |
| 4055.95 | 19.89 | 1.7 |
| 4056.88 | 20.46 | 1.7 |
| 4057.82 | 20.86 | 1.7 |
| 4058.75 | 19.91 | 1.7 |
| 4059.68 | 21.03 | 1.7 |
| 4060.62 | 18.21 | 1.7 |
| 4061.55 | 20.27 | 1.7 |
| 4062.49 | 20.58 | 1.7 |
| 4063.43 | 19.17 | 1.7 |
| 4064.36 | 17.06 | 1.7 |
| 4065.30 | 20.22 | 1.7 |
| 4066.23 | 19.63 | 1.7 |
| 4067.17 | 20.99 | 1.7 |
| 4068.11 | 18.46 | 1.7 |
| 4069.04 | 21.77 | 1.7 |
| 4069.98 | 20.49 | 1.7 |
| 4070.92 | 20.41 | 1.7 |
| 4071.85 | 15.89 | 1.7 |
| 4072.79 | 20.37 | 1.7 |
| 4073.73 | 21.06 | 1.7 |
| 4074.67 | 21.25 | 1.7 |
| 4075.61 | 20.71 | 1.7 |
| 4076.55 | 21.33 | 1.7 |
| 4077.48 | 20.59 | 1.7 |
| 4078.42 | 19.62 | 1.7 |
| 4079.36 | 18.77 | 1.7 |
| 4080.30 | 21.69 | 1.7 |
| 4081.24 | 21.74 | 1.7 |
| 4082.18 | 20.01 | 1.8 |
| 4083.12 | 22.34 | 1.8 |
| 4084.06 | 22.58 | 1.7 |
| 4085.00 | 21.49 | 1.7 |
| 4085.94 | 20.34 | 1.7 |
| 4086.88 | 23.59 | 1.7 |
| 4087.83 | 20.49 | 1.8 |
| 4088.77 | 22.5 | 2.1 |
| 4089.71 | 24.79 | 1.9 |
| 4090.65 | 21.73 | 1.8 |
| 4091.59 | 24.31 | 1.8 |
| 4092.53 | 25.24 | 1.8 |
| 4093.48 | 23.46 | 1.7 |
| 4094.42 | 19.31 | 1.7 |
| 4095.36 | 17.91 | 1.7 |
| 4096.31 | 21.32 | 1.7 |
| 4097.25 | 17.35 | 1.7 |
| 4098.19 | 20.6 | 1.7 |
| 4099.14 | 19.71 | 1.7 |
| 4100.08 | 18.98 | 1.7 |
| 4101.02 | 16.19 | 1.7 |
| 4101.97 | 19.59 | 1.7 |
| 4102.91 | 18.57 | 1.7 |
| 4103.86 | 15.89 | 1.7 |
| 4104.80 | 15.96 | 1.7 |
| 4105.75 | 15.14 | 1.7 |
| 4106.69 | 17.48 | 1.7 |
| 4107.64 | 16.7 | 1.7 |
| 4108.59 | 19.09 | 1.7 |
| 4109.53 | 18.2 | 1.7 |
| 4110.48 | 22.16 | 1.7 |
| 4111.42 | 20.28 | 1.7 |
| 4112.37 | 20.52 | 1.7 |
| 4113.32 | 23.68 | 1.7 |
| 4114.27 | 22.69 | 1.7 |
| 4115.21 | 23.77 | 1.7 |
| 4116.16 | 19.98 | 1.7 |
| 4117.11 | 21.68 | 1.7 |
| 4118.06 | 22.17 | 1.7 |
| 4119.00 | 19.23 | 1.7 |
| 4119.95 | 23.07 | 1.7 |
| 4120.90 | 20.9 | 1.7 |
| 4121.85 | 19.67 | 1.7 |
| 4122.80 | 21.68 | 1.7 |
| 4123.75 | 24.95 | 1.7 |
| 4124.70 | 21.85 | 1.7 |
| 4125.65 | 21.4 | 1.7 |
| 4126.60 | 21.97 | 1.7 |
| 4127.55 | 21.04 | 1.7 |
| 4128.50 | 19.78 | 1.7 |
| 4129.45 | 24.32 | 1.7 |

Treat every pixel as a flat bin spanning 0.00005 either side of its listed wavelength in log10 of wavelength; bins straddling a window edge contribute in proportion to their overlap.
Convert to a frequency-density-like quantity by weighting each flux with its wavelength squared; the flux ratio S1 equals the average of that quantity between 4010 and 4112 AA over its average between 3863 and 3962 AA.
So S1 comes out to 1.7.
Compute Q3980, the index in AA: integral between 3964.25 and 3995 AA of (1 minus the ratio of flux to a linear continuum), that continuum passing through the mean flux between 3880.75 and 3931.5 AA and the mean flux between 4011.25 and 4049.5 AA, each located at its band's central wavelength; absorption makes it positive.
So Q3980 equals 5.8 AA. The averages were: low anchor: 13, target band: 14.5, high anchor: 20.9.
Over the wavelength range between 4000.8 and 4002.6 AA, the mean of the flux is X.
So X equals 19.3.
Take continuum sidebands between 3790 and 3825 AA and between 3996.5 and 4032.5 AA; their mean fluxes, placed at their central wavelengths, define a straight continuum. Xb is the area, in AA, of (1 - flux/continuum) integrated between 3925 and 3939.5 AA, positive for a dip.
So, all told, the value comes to 8.0 AA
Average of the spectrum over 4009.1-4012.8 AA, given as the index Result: 21.3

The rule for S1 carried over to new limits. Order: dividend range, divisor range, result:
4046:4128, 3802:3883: 2.05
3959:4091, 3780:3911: 1.73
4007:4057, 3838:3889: 1.96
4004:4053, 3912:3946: 1.94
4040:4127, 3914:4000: 1.61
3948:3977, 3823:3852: 1.36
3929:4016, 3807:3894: 1.41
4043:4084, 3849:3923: 1.72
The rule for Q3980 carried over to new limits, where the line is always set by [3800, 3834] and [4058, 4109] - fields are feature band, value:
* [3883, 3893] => 1.6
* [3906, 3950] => 8.7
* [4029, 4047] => -1.7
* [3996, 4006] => -1.5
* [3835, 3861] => 3.5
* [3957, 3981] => 7.0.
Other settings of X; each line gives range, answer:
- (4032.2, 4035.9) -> 19.6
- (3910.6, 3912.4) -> 14.4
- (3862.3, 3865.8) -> 13.2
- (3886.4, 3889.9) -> 10.9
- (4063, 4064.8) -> 18.2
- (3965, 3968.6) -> 8.07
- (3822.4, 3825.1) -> 10.1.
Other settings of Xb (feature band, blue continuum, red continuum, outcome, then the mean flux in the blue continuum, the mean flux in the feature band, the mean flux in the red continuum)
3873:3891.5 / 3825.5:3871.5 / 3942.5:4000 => 0.9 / 10.8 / 11.3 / 15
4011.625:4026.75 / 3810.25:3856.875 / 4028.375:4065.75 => -2.3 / 10.5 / 21.9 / 20.3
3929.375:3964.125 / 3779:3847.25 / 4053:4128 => 8.8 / 11.5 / 11.9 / 20.5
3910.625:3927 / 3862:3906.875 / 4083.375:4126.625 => -0.3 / 12.7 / 14.3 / 20.6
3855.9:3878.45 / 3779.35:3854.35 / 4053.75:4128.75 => 1.7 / 11.5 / 12.2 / 20.5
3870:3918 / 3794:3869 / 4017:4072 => 3.0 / 11.2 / 13.1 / 20.5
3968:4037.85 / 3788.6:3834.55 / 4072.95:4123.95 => -3.8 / 11.3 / 18.5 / 20.6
